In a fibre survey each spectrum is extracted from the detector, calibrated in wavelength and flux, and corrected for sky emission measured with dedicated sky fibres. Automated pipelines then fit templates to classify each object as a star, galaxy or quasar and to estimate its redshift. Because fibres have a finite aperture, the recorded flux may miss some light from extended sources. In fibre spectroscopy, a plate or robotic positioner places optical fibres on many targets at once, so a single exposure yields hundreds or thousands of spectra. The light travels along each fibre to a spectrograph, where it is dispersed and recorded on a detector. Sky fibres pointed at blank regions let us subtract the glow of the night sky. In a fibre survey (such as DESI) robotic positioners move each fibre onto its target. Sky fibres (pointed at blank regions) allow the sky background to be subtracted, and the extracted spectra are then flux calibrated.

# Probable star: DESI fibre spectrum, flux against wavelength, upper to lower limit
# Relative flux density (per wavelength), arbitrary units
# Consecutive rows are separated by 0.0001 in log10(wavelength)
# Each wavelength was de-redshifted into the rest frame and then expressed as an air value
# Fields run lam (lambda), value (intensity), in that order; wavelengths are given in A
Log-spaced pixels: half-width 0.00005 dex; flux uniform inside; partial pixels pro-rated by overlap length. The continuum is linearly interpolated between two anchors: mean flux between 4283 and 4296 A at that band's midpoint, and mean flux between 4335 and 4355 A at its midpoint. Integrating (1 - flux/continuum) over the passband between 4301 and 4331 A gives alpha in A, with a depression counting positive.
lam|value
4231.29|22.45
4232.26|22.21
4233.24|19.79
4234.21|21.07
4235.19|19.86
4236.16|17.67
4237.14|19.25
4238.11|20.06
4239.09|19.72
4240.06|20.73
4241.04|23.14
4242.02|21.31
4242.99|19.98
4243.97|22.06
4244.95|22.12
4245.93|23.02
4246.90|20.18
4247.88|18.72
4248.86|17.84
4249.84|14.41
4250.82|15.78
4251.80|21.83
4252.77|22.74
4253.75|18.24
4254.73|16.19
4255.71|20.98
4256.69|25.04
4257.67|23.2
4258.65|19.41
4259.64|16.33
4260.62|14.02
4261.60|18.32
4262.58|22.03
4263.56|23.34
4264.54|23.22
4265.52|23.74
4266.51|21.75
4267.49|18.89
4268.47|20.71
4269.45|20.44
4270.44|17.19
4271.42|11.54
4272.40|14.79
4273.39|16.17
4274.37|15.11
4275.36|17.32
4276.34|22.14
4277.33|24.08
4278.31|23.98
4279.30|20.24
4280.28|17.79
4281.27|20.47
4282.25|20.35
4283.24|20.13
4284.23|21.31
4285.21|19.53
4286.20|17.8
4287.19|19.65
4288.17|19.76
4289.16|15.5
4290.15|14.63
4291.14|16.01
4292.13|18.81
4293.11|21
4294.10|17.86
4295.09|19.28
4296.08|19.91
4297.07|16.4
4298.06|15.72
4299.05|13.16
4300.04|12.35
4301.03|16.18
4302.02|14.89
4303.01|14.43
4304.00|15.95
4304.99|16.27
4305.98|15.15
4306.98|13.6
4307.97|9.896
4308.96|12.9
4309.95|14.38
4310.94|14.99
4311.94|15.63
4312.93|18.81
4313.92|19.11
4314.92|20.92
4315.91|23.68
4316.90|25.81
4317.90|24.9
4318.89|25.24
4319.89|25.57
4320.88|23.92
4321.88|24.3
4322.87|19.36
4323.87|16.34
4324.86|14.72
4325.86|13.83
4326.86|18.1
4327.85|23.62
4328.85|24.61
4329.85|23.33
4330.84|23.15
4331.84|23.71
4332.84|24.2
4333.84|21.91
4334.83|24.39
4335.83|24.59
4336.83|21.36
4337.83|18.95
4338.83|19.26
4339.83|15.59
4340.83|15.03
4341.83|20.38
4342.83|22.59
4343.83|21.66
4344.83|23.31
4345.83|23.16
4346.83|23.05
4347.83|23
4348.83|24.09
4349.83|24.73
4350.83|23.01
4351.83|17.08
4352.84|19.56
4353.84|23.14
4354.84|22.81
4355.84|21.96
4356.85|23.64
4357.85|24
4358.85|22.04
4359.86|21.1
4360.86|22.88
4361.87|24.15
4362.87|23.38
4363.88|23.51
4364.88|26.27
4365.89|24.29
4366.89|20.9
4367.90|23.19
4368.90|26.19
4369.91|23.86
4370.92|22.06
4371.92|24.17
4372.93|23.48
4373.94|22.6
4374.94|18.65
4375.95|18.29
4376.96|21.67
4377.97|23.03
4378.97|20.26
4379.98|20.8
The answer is 1.7 A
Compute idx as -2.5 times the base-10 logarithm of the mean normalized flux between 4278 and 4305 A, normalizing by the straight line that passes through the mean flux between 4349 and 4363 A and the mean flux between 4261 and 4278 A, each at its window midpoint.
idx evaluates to 0.14 mag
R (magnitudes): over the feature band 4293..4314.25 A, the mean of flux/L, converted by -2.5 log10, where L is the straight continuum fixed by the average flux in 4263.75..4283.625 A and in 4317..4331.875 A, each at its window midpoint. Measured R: 0.31 mag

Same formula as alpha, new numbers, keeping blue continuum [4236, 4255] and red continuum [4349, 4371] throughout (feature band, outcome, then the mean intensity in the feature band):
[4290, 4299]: 1.5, 17.6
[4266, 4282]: 1.3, 18.9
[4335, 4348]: 0.9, 20.9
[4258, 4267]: 0.0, 20.3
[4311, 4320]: 0.0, 21.7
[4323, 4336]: 0.6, 21.1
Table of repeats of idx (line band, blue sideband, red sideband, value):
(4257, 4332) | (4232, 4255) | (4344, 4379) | 0.12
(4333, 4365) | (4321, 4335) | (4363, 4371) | 0.03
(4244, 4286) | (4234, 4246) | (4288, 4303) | -0.05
